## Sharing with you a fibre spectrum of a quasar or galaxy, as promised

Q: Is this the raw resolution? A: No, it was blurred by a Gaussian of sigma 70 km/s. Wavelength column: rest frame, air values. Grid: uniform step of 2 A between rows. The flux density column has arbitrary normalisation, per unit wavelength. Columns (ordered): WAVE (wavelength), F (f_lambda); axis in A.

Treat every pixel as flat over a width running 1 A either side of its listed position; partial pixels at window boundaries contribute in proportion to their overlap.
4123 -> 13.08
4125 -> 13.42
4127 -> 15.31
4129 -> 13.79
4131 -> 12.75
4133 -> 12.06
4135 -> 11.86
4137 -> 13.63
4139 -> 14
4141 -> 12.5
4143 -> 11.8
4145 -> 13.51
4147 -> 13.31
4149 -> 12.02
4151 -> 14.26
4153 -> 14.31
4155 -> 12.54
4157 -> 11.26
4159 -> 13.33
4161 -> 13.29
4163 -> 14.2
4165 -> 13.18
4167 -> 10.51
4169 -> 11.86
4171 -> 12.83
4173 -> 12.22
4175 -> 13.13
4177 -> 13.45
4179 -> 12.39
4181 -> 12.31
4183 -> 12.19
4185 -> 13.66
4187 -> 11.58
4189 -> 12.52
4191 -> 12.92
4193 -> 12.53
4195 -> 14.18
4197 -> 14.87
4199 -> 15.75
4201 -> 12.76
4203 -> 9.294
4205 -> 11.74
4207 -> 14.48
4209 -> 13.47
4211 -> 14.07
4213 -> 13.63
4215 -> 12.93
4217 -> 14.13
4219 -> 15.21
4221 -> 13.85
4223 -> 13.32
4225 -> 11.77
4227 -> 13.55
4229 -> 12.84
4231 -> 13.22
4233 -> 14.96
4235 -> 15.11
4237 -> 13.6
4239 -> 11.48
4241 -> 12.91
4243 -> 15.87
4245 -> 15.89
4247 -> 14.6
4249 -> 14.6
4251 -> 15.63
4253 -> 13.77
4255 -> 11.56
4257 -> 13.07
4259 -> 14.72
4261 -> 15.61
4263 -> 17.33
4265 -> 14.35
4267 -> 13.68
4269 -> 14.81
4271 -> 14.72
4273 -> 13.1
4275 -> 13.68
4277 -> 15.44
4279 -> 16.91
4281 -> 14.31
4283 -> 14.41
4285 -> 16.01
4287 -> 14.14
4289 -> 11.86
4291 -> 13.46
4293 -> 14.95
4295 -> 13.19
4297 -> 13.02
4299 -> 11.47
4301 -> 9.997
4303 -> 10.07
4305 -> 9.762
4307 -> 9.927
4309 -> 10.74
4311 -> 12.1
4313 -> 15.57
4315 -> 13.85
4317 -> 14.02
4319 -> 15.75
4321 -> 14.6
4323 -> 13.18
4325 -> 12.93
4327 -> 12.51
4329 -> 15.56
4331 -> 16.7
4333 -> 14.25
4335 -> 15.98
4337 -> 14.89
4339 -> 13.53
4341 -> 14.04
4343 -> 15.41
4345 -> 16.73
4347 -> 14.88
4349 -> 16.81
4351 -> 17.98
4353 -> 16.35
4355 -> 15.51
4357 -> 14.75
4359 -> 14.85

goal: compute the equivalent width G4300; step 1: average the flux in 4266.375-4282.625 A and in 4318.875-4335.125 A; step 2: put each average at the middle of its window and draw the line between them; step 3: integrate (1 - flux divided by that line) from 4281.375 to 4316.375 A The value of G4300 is 4.5 A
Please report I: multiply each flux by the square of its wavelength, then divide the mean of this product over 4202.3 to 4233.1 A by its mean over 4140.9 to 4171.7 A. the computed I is 1.1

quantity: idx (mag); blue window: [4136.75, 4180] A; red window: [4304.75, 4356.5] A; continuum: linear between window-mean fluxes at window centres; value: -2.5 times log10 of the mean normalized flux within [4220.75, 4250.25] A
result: -0.02 mag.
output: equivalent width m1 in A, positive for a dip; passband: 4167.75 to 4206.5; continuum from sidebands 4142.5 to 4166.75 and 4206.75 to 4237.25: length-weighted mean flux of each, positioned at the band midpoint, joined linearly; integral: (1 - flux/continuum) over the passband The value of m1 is 1.8 A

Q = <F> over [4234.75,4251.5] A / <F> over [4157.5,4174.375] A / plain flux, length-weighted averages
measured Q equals 1.1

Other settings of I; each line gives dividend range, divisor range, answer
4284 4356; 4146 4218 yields 1.15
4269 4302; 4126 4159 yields 1.13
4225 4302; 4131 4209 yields 1.14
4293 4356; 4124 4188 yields 1.17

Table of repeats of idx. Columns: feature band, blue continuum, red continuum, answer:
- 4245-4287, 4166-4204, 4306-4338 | -0.10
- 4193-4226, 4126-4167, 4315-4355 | 0.02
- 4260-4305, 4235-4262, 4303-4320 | -0.04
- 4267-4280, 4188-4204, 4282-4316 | -0.15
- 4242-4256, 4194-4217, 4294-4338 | -0.10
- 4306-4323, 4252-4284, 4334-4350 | 0.13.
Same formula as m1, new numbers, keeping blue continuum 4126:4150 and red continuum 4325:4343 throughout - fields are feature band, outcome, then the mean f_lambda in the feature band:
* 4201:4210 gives 0.85 A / 12.3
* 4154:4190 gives 1.99 A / 12.6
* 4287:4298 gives 0.71 A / 13.4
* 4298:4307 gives 2.56 A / 10.3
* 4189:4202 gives -0.22 A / 13.7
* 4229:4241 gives 0.25 A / 13.5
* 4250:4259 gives 0.22 A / 13.6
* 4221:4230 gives 0.50 A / 13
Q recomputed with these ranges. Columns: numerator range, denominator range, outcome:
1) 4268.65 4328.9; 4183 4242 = 1.00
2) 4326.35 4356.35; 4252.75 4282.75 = 1.07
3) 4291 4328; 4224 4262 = 0.91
